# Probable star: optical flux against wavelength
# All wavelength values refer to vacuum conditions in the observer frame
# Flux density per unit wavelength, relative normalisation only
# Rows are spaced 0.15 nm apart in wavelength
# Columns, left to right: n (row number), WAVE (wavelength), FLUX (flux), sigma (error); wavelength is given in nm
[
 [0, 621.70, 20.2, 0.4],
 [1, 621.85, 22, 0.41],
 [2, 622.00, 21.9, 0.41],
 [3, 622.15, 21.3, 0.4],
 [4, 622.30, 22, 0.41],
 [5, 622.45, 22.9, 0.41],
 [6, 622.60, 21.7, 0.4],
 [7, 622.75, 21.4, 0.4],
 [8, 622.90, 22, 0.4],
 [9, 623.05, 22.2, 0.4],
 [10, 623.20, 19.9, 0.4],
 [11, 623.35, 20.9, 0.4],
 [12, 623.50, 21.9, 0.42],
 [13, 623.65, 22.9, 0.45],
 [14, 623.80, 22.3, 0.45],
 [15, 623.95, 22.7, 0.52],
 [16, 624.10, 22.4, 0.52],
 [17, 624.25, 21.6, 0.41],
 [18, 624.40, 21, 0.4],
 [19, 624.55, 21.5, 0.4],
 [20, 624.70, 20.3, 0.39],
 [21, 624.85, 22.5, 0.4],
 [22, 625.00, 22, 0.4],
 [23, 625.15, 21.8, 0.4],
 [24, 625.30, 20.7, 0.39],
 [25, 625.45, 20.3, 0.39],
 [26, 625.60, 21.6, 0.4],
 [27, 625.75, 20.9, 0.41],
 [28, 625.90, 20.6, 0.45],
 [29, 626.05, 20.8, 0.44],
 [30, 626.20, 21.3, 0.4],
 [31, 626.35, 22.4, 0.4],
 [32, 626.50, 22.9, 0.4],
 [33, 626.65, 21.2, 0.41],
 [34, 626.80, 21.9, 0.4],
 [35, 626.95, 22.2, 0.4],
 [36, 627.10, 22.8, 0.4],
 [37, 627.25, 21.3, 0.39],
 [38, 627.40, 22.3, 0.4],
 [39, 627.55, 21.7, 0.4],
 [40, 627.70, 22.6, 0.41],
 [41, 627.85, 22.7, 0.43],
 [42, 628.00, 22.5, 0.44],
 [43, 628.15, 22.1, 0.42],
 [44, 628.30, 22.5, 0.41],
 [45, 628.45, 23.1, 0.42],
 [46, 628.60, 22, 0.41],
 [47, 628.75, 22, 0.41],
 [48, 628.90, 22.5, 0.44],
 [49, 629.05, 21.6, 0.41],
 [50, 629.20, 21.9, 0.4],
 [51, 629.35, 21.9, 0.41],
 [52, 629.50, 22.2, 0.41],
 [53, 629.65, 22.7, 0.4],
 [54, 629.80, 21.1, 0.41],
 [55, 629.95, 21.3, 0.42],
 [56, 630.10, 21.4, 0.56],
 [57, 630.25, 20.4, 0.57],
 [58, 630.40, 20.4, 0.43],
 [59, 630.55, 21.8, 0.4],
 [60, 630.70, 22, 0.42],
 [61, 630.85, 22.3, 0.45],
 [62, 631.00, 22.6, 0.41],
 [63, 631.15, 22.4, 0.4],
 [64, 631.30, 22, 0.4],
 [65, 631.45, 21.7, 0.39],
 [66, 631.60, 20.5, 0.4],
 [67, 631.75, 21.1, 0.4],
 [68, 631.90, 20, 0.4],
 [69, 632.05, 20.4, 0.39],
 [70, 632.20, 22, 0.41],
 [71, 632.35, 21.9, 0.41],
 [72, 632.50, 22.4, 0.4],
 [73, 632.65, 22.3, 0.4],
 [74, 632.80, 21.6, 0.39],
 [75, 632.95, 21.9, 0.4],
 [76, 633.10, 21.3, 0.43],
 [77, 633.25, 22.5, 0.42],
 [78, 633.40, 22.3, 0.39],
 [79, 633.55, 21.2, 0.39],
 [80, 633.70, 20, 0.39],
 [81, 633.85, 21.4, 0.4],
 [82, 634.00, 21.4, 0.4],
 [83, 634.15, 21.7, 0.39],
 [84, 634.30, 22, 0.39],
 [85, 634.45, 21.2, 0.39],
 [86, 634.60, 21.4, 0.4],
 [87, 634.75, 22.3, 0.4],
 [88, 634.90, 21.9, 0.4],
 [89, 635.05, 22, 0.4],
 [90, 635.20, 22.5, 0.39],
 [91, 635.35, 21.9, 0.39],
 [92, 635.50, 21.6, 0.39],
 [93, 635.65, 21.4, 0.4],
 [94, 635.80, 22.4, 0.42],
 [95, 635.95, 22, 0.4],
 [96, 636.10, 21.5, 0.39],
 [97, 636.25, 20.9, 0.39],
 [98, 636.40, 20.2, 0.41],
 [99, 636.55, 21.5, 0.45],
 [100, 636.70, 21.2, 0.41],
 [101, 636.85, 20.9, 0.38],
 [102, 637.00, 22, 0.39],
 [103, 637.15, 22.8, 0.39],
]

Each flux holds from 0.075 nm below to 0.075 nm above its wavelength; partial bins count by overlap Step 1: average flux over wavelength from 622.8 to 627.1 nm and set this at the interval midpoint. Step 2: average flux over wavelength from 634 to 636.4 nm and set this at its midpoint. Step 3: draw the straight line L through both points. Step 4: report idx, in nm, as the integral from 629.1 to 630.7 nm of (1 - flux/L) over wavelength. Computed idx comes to 0.01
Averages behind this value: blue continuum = 21.6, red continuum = 21.7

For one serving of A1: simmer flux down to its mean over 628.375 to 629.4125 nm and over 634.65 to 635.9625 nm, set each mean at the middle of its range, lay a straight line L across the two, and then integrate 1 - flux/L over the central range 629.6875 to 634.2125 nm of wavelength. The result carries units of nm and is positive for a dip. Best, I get 0.113 nm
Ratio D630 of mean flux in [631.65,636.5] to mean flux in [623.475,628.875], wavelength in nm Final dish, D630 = 0.99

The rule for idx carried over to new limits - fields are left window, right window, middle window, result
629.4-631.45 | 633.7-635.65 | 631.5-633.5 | 0.02 nm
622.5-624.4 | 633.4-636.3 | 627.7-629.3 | -0.04 nm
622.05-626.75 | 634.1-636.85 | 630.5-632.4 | 0.00 nm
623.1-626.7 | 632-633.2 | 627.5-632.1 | -0.02 nm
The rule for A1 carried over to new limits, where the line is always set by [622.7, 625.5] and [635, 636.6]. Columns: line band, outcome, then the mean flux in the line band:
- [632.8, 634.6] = 0.007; 21.5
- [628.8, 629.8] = -0.020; 22.1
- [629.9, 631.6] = 0.000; 21.6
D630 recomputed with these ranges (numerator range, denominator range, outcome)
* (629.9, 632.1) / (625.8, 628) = 0.97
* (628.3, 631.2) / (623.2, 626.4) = 1.02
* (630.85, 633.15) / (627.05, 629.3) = 0.97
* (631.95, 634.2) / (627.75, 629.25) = 0.97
